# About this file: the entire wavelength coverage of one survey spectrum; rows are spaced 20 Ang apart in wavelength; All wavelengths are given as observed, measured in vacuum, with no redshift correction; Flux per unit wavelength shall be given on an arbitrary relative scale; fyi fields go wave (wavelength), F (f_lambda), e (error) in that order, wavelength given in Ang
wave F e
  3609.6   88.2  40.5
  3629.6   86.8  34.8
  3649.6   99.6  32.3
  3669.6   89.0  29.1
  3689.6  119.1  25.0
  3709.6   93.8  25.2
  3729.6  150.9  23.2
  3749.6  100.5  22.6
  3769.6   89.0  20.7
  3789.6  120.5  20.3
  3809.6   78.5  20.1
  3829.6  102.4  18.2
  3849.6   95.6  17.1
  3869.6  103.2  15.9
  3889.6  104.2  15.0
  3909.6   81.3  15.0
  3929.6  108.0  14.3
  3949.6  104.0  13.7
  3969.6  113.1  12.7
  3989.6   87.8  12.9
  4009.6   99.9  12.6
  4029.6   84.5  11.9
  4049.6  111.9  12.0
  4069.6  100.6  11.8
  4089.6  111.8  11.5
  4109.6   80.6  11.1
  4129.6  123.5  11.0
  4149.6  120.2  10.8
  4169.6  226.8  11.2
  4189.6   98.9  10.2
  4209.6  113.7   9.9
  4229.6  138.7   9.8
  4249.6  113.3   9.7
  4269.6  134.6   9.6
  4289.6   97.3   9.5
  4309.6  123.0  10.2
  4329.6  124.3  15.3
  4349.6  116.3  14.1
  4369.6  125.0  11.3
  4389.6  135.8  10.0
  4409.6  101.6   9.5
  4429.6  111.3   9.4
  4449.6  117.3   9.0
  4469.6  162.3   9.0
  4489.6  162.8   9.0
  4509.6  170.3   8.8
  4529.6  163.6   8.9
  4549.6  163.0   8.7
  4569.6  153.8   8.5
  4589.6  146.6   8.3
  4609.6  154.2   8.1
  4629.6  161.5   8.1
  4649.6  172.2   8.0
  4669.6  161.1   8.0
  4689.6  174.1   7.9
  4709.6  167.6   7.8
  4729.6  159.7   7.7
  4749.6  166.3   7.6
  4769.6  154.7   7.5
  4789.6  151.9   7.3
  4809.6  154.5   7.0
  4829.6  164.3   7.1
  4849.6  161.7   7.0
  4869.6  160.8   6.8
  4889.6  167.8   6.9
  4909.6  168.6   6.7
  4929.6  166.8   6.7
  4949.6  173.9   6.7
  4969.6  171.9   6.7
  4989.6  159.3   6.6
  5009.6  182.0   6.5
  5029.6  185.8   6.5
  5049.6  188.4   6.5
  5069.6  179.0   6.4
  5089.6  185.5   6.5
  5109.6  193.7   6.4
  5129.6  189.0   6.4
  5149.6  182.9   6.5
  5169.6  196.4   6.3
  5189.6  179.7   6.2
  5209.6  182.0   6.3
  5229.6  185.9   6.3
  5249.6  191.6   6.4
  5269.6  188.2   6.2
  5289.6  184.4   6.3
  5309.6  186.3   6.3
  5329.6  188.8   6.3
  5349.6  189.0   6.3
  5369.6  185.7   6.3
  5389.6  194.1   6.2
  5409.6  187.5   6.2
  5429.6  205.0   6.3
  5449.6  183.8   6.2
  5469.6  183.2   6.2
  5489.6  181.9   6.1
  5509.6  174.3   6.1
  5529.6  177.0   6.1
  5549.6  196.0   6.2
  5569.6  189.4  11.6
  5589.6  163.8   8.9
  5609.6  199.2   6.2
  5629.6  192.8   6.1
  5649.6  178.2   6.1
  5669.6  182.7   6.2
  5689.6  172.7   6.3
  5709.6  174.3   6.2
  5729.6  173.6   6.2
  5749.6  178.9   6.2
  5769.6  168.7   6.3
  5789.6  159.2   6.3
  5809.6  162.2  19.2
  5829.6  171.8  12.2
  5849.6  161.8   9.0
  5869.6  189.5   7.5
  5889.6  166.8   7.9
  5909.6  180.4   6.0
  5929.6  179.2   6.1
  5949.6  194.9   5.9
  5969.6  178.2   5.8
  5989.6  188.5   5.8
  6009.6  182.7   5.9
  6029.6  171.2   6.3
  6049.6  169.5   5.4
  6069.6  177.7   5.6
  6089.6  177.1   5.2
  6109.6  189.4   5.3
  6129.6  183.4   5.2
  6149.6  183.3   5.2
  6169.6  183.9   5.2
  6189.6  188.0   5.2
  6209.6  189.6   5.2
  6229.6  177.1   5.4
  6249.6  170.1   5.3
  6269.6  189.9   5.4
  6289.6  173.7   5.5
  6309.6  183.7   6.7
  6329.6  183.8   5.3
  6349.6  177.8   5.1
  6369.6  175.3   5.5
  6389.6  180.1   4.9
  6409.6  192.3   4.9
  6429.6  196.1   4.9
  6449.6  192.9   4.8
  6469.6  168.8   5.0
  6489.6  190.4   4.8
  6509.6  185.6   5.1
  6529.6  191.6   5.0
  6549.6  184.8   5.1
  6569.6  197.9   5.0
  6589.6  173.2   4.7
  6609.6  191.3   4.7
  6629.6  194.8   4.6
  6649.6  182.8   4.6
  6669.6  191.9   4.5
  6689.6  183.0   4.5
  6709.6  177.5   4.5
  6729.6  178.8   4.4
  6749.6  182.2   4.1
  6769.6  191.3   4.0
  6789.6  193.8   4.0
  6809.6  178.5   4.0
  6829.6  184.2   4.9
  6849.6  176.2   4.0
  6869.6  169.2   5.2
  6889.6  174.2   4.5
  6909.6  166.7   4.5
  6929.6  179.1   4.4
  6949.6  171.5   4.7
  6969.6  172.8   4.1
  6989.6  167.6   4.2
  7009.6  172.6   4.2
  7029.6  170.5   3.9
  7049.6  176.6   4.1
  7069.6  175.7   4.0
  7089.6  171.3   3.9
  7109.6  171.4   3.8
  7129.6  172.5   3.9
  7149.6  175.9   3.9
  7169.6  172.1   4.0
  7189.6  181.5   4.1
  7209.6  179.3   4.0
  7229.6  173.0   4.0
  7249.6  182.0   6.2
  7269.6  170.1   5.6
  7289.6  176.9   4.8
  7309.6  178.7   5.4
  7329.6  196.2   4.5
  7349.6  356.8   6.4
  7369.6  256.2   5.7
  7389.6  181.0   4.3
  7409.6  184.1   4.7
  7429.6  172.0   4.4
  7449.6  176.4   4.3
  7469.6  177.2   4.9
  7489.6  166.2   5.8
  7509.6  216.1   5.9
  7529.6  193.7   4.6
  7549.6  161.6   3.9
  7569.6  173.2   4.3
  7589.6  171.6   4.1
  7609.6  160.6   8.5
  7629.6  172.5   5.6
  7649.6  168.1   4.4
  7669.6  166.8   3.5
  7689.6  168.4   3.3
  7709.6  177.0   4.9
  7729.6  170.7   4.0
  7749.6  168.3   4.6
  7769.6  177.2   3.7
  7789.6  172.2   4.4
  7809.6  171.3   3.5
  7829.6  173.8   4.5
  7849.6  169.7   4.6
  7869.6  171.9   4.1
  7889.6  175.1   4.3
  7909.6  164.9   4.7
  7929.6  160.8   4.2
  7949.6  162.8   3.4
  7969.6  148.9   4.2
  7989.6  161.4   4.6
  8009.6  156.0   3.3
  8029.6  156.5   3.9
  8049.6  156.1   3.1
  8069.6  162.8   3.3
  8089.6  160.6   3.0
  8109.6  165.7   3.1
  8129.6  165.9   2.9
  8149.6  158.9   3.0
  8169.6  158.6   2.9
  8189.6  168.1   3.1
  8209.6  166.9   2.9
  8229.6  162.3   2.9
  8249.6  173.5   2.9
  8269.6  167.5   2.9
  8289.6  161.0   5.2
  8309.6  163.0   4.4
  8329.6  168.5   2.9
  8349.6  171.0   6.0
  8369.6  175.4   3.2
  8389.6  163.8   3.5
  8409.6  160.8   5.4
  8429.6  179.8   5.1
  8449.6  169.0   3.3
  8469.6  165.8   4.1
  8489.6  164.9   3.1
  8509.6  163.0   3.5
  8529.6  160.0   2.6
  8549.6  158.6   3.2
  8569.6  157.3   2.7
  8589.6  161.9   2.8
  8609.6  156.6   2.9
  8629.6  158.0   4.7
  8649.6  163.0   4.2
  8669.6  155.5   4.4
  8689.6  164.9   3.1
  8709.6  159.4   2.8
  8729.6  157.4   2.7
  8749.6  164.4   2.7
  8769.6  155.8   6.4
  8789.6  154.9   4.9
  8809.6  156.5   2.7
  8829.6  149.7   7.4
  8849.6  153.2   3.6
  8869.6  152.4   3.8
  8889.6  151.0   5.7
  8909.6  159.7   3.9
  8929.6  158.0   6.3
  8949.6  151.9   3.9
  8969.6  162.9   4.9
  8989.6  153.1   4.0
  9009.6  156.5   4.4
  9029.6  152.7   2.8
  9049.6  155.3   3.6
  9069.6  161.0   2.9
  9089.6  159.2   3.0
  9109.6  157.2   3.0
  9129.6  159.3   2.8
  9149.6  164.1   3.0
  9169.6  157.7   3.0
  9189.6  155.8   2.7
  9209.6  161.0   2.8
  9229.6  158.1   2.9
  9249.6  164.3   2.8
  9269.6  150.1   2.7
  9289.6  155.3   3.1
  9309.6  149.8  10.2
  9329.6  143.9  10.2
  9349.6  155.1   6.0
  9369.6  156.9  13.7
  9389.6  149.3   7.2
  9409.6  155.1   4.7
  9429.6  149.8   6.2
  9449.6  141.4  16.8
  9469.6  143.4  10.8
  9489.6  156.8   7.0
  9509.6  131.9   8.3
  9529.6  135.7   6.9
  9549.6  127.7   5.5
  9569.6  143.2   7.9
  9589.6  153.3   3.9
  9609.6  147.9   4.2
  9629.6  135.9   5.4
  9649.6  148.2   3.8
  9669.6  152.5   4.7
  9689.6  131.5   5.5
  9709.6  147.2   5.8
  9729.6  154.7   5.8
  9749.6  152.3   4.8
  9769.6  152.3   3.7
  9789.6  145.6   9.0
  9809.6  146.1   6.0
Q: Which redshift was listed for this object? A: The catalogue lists 0.12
